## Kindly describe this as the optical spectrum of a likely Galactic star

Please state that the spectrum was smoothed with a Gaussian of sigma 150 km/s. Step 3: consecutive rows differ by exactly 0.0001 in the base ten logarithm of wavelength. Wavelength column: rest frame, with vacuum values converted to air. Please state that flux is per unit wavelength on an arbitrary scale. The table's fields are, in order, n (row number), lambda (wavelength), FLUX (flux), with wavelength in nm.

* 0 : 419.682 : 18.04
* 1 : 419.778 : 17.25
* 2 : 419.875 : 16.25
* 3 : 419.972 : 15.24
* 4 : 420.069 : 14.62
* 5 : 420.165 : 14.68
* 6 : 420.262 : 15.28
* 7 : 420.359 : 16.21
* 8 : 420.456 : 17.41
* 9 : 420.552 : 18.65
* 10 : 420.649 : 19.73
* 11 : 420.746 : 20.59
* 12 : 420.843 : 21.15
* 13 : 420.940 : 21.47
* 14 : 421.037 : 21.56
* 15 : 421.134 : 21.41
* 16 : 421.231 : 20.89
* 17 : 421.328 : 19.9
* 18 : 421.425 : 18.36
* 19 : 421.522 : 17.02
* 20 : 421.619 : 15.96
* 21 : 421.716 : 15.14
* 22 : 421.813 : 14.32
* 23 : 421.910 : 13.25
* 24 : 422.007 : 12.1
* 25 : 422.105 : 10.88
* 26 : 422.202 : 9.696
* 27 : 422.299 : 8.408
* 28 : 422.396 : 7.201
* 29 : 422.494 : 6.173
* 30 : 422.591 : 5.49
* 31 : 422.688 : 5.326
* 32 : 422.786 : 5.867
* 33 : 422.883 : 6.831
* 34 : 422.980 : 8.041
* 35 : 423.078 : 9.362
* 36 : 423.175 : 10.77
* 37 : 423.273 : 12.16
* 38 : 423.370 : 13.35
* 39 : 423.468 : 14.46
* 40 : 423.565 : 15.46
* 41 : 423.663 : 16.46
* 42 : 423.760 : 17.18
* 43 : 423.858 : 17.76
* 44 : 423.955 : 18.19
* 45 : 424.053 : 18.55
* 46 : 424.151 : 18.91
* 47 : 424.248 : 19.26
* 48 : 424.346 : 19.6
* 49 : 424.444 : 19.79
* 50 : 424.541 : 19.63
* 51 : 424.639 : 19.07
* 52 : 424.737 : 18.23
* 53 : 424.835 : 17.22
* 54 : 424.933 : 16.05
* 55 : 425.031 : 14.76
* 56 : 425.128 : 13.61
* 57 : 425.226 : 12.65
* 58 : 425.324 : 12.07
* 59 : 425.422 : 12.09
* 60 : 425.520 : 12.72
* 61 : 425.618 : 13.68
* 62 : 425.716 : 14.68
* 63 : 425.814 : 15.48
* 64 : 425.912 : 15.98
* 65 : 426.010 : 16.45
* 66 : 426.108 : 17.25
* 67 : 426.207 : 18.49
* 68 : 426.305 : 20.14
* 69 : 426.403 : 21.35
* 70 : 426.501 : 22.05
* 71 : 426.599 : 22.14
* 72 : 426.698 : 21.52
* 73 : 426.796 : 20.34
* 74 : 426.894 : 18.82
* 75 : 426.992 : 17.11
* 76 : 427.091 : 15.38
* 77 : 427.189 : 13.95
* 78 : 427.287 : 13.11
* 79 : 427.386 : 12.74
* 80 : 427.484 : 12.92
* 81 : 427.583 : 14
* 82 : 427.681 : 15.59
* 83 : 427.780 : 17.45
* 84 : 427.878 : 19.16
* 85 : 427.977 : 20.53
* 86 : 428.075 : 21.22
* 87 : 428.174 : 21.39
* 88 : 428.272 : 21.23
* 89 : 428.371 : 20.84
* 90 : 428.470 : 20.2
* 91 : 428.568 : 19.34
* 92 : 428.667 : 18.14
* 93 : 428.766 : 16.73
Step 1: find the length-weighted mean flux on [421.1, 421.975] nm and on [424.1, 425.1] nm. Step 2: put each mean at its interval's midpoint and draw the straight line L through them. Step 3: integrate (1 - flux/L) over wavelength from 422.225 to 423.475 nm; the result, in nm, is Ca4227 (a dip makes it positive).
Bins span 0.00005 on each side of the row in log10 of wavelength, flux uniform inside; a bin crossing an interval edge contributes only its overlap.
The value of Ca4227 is 0.644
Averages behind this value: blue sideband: 17.2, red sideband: 18.2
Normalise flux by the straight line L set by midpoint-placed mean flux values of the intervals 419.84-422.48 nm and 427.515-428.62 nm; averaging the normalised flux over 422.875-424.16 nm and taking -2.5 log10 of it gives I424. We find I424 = 0.204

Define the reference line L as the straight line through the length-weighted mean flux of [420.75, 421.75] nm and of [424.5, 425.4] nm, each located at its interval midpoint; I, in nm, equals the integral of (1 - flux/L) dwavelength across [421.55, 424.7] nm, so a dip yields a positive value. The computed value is 0.73 nm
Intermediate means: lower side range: 19.4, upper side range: 15.8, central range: 13.3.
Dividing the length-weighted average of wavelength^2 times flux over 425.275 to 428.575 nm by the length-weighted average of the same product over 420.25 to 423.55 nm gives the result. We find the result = 1.3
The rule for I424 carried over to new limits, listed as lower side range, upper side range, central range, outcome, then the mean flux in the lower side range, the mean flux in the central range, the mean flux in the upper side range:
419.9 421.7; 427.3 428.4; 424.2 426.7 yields 0.05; 18.3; 17.1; 17.7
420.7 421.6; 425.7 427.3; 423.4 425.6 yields 0.15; 20.1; 16.5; 18.1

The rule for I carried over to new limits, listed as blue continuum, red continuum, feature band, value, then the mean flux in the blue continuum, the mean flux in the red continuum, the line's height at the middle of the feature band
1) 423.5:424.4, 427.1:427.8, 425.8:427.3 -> -0.31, 17.9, 14.2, 15.1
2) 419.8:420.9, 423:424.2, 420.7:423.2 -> 0.46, 17.3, 15.1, 16.2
